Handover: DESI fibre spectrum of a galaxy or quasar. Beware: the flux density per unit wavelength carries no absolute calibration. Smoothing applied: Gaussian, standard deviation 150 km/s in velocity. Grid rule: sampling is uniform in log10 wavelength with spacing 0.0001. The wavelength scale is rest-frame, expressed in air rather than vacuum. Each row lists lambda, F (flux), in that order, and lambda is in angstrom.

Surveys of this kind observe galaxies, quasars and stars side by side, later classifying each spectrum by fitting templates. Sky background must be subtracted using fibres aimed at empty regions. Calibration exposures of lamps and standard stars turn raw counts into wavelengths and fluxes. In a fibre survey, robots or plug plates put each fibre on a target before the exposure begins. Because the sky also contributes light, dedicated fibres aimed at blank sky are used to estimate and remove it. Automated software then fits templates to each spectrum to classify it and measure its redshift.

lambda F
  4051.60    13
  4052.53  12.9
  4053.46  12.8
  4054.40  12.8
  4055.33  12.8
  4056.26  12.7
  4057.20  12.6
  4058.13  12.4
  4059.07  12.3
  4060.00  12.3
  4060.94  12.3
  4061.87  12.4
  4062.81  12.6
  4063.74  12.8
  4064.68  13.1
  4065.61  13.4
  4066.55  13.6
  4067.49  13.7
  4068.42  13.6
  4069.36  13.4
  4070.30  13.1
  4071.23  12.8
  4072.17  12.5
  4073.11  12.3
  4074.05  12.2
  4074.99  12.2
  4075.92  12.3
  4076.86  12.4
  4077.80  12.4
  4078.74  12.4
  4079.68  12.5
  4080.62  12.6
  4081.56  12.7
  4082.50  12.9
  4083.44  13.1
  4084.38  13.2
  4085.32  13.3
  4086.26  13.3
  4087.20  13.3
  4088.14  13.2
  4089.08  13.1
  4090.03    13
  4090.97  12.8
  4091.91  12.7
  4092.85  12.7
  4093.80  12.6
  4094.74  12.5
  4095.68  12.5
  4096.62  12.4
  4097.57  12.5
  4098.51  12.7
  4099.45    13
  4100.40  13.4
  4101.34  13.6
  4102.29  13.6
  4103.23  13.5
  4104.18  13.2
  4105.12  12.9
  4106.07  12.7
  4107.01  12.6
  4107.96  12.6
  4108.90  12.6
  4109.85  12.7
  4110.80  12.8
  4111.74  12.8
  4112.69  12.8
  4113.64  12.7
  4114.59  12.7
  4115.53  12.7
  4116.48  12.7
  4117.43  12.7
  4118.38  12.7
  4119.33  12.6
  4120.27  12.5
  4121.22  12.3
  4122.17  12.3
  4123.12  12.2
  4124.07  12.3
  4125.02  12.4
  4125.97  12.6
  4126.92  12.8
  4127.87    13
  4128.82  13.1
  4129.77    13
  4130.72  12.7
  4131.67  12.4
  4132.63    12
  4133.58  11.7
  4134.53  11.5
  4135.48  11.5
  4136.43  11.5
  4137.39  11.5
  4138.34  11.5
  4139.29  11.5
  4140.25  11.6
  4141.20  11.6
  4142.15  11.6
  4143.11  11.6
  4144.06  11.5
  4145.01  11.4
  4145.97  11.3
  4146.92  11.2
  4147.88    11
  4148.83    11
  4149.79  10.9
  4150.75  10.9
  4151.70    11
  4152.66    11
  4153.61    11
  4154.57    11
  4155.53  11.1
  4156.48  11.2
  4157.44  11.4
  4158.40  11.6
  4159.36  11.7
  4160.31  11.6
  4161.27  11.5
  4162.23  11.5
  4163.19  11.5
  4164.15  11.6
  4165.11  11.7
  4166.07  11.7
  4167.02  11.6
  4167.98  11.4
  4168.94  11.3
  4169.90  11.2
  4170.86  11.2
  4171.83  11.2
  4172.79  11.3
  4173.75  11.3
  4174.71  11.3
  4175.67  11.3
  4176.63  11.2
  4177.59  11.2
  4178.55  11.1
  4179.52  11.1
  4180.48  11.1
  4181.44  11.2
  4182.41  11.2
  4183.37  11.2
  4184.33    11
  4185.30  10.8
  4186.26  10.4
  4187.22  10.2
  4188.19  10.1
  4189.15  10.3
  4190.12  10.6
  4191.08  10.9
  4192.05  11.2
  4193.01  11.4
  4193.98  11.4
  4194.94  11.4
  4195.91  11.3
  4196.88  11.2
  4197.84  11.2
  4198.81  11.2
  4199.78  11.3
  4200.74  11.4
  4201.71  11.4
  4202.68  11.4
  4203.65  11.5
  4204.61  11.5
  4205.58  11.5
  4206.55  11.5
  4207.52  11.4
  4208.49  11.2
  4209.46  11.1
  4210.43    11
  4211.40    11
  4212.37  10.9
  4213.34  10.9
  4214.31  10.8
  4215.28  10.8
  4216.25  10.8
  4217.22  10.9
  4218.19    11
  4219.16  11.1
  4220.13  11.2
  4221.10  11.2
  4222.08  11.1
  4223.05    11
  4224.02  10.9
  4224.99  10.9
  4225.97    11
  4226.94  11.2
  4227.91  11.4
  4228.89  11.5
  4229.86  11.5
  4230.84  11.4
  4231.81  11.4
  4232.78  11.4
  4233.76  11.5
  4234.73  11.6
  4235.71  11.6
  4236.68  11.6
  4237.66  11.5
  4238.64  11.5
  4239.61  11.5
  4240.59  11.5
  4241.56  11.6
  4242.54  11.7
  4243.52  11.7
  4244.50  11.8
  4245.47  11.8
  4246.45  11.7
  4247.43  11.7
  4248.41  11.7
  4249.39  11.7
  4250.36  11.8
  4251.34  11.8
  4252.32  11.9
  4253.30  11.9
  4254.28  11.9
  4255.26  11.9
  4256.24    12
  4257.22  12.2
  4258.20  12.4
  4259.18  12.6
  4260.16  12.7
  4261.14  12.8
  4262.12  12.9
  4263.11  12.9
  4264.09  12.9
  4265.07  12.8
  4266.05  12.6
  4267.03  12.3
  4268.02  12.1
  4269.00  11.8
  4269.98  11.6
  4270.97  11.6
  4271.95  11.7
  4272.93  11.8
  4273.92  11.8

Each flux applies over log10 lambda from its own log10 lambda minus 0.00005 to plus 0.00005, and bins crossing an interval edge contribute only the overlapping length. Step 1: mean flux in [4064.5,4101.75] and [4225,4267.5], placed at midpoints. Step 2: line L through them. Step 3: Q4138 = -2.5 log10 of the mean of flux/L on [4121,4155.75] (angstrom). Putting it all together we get 0.07 mag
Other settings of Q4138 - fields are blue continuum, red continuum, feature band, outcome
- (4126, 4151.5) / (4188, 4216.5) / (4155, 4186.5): 0.01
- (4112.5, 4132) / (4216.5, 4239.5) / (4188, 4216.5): 0.05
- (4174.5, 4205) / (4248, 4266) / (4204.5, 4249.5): 0.04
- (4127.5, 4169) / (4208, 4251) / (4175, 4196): 0.05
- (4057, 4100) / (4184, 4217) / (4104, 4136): -0.03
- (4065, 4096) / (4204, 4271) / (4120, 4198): 0.07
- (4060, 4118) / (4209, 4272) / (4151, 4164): 0.09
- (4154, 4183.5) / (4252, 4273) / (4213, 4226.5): 0.08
